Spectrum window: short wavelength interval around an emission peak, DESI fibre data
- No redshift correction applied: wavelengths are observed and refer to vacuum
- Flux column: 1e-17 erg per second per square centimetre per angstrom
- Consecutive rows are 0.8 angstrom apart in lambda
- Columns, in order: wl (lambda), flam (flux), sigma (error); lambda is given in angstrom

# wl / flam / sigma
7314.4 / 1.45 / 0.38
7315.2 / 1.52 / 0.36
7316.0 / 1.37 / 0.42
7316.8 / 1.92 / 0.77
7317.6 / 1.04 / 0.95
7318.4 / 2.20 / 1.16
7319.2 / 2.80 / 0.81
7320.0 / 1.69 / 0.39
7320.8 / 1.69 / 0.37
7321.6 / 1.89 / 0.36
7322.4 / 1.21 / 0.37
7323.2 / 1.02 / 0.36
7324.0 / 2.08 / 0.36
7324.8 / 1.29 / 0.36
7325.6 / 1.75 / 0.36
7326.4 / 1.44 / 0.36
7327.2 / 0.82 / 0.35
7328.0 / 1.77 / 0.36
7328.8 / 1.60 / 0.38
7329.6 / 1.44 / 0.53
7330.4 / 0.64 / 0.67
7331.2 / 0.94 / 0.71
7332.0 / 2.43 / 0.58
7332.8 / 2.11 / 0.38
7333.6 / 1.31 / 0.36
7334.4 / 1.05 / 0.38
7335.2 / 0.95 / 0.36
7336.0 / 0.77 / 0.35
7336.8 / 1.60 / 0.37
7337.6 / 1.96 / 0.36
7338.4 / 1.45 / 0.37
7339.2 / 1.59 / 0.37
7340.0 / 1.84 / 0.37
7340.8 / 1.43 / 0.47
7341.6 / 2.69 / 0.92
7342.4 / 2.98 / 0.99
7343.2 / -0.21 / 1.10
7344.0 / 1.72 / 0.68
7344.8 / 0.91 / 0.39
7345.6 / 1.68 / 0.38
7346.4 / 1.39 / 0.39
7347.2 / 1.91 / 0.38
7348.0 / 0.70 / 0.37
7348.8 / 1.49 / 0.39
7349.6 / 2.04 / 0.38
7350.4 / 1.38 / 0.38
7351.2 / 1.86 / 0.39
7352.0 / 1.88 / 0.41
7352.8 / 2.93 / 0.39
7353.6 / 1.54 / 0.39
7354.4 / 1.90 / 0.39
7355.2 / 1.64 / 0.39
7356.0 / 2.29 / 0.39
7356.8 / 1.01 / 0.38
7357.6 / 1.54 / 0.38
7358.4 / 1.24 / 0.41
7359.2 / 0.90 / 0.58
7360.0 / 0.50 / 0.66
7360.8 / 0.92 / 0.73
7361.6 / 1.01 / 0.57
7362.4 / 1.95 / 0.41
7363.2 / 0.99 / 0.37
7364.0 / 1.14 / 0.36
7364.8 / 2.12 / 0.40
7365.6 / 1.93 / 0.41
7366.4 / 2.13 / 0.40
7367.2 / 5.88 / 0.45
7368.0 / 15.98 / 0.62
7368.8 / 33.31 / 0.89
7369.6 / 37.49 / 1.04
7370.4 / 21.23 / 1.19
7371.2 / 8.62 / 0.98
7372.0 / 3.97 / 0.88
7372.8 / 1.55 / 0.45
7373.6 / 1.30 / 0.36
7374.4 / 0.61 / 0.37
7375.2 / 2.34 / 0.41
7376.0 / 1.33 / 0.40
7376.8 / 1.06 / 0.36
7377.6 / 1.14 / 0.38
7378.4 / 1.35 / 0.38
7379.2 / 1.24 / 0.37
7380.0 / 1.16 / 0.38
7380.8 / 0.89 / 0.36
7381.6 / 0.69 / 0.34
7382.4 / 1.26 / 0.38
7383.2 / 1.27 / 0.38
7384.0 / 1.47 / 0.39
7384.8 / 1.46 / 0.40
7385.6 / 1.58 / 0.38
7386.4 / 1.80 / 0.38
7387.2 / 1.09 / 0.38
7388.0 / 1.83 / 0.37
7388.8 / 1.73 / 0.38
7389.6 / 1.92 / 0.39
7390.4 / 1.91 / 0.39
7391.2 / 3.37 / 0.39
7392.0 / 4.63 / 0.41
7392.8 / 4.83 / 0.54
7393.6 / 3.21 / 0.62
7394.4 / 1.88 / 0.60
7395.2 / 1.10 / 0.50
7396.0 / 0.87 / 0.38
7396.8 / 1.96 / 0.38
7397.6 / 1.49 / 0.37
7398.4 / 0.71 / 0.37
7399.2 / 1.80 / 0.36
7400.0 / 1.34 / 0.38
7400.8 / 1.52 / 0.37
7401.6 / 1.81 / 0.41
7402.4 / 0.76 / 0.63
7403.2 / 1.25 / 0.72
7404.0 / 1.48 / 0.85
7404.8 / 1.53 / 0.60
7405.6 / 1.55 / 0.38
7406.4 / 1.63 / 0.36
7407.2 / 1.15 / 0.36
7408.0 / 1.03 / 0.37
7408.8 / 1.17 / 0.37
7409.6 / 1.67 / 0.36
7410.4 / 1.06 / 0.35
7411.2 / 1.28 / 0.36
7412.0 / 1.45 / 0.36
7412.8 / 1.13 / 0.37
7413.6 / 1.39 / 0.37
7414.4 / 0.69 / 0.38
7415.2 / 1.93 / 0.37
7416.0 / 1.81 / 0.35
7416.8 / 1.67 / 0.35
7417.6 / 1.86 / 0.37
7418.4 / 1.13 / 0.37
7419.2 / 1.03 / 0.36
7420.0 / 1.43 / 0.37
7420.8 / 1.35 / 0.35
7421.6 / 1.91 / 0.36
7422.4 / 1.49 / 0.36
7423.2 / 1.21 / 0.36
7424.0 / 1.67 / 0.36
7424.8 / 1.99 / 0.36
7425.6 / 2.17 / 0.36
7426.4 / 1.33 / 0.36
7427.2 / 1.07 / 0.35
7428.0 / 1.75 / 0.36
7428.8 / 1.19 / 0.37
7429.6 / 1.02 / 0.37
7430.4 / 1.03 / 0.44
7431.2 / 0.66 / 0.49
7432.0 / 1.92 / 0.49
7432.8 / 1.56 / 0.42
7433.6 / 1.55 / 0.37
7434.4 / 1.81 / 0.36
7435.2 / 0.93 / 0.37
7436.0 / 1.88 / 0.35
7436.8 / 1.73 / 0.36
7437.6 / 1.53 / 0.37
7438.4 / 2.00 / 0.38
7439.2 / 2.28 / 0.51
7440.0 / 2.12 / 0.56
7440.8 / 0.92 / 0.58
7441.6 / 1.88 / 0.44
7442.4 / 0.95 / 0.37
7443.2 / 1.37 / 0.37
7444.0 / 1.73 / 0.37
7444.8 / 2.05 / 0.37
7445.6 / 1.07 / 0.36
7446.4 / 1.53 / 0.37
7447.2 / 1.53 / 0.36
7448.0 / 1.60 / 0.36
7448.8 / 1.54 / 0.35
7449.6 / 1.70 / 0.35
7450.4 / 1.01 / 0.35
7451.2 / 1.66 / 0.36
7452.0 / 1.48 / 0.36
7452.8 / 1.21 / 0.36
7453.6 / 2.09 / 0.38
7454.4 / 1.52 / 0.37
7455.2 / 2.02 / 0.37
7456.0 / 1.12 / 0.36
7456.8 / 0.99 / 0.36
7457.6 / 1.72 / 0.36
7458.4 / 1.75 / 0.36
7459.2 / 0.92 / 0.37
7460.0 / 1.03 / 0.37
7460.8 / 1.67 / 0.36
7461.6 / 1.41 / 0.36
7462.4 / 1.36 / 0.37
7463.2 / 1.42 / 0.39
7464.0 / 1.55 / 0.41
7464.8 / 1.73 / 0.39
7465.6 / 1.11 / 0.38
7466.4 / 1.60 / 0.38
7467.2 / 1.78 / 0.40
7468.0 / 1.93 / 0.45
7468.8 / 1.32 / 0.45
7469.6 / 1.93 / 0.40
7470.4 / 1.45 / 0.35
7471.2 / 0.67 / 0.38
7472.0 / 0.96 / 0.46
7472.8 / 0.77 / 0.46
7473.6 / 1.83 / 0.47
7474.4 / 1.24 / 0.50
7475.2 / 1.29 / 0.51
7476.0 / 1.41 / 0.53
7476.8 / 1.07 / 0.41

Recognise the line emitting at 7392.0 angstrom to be [N II] 6583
